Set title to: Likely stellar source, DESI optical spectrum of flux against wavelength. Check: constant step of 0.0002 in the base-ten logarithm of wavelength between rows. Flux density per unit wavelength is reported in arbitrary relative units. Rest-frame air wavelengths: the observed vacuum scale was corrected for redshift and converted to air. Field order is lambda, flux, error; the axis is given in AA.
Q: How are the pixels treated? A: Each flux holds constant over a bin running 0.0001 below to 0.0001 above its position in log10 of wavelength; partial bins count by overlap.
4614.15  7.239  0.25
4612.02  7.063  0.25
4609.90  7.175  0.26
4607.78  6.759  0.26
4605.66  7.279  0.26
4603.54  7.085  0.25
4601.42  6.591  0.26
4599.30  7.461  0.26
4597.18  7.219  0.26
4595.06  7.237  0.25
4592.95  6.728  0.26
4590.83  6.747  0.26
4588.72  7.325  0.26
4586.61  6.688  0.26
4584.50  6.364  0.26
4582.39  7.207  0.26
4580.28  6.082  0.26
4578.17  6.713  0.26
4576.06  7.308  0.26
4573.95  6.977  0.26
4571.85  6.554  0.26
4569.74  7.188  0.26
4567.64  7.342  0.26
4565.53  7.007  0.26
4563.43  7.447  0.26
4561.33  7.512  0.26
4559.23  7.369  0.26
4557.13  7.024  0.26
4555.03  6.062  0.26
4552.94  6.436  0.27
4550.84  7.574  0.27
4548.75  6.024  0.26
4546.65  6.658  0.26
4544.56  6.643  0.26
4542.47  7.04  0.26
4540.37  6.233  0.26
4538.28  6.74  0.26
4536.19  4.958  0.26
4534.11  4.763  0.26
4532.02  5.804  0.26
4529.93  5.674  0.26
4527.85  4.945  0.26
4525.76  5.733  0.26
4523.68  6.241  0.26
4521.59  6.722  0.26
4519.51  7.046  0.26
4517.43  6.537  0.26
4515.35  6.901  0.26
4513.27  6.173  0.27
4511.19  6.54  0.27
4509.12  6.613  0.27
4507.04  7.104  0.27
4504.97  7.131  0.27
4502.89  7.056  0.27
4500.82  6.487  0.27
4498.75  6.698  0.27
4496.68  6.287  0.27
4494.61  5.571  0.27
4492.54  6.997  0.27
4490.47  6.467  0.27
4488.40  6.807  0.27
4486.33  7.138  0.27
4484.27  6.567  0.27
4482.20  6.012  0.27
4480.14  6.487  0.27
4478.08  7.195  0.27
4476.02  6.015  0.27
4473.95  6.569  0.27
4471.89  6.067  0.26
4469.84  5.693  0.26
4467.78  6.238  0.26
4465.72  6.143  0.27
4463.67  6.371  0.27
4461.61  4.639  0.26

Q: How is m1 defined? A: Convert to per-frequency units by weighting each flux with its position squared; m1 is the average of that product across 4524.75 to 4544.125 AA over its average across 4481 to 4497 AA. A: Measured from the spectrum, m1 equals 0.9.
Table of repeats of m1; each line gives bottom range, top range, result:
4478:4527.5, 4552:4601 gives 1.09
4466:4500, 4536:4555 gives 1.04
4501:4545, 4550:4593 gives 1.12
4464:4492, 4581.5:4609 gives 1.14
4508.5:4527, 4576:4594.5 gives 1.08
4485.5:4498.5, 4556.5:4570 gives 1.15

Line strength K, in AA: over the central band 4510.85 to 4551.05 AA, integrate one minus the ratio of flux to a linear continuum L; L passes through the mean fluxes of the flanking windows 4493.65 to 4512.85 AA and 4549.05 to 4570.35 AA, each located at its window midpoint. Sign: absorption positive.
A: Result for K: 3.6 AA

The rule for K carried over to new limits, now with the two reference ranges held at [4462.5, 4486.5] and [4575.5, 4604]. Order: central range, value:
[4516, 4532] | 1.10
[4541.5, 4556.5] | 0.13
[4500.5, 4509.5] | -0.61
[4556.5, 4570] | -1.02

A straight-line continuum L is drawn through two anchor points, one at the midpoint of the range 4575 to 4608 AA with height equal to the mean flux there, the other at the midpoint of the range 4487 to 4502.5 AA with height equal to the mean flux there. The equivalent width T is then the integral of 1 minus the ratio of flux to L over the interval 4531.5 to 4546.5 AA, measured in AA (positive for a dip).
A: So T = 1.4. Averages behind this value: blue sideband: 6.51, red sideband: 6.93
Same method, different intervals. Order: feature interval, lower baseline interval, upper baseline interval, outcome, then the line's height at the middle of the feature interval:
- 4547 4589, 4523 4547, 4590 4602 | -2.51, 6.52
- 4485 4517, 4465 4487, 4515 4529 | -1.77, 6.31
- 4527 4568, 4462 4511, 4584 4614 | 1.90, 6.77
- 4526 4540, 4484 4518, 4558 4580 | 2.72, 6.87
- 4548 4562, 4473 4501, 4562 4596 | -0.06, 6.83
